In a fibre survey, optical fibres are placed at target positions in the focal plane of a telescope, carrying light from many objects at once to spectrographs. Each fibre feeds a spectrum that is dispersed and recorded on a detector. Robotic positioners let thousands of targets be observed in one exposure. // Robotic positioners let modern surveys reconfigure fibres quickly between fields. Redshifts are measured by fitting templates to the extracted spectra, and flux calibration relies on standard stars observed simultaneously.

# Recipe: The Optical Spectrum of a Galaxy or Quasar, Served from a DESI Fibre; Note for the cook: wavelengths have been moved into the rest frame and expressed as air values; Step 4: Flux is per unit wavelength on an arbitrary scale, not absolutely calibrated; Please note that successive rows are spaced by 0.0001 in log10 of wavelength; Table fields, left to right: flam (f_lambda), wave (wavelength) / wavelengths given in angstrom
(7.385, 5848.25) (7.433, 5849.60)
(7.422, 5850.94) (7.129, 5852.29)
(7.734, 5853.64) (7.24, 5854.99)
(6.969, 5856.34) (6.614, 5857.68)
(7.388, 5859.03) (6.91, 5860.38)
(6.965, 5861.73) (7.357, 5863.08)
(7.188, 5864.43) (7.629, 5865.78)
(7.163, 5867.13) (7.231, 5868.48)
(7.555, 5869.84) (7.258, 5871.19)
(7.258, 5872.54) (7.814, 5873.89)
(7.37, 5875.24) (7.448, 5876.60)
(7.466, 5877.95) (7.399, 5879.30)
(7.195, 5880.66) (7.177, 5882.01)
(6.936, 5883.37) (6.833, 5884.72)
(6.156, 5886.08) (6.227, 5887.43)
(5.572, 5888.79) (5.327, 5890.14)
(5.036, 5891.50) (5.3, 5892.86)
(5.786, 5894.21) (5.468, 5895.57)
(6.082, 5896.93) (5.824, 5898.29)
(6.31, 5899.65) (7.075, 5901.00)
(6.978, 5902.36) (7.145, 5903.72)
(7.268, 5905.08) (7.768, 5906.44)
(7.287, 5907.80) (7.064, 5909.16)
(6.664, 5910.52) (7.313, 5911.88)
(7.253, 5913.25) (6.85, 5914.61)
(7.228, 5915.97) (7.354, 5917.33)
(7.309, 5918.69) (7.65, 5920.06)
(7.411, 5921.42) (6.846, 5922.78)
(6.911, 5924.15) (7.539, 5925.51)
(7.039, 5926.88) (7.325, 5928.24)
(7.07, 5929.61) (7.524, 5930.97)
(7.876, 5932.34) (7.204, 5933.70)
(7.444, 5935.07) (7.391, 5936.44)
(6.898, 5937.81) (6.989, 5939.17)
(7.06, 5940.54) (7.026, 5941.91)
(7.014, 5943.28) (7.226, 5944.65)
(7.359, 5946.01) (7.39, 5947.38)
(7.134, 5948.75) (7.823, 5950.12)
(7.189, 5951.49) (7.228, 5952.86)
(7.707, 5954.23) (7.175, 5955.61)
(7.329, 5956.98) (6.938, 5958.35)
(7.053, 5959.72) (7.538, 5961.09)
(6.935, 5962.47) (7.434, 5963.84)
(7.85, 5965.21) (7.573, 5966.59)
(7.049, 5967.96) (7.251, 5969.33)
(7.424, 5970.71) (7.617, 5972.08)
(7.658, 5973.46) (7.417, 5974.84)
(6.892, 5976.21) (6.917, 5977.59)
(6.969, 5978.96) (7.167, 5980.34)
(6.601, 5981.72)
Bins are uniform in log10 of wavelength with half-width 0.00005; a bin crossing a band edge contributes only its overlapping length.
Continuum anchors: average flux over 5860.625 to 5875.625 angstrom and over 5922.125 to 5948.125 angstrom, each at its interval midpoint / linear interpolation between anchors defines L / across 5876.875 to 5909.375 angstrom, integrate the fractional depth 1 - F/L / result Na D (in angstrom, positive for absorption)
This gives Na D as 3.4 angstrom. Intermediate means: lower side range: 7.33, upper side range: 7.22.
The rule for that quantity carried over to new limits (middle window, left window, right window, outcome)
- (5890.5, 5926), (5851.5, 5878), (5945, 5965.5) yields 2.5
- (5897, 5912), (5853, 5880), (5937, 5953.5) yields 0.7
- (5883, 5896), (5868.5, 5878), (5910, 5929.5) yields 2.7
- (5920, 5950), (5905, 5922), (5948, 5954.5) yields 0.4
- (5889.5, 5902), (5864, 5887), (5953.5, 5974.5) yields 2.5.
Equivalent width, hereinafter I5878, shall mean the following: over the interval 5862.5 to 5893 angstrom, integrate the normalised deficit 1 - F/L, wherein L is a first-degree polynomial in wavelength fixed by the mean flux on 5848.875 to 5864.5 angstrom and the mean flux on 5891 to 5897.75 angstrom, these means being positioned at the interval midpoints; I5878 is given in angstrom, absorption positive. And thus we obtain -2.91 angstrom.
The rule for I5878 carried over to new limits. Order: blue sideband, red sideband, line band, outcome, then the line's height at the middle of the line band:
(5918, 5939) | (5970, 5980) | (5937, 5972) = 0.0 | 7.27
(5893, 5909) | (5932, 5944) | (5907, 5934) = -1.3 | 6.91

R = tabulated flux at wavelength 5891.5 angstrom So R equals 5.036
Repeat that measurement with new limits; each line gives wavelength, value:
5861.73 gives 6.965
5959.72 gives 7.053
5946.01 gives 7.359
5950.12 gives 7.823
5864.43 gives 7.188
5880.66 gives 7.195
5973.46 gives 7.658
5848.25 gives 7.385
